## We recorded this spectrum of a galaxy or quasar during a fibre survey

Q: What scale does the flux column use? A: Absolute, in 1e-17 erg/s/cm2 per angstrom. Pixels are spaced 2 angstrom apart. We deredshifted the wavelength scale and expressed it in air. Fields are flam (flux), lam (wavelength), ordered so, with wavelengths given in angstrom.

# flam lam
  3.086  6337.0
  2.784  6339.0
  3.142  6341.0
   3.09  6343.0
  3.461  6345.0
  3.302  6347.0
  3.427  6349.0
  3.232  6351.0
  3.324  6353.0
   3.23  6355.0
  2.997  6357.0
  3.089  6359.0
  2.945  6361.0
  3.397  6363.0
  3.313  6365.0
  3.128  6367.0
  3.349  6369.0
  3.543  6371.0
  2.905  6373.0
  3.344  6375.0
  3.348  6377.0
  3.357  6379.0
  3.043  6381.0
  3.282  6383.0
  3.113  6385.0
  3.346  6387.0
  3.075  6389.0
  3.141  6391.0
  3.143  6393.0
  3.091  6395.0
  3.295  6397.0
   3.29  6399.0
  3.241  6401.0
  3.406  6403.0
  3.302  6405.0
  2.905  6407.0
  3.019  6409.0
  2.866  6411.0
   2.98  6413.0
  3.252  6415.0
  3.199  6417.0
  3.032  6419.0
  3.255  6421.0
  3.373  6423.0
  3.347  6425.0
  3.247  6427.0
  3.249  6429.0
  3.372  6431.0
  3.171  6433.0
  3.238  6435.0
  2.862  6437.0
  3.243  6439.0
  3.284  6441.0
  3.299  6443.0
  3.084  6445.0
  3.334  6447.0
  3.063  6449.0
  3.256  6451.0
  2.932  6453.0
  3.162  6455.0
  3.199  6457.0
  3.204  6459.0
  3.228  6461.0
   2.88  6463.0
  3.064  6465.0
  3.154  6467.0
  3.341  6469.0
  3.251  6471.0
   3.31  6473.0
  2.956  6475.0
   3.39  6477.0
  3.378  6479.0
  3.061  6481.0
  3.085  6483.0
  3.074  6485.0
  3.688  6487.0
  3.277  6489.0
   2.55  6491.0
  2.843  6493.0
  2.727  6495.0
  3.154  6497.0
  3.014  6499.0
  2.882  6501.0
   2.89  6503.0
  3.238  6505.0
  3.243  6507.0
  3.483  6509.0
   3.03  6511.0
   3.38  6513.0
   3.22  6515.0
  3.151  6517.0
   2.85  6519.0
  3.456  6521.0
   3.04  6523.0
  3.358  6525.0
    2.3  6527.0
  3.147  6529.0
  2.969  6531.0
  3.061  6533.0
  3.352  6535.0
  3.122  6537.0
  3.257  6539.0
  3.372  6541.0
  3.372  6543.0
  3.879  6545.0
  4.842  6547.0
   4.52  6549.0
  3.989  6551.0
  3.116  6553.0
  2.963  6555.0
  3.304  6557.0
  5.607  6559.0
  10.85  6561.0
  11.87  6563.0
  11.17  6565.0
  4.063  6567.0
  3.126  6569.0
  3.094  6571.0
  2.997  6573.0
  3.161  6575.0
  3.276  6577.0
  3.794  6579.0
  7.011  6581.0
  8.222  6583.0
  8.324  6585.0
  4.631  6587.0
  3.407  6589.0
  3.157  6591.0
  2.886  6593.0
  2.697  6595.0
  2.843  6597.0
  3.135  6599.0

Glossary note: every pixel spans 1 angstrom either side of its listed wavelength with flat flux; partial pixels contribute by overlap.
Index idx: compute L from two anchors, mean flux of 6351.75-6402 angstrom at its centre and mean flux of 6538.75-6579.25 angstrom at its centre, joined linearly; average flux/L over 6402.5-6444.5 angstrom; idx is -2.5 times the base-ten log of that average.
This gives 0.14 mag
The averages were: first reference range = 3.21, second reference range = 4.79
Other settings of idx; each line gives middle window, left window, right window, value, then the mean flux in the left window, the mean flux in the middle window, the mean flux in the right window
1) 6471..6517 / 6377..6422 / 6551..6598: 0.31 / 3.17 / 3.13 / 5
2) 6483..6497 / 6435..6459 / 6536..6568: 0.30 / 3.16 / 3.04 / 5.21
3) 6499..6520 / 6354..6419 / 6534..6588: 0.38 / 3.18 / 3.13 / 4.97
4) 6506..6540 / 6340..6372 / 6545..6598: 0.40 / 3.25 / 3.14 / 4.94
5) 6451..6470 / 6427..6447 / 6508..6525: 0.03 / 3.21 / 3.14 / 3.21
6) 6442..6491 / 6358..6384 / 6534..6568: 0.31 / 3.23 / 3.18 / 5.1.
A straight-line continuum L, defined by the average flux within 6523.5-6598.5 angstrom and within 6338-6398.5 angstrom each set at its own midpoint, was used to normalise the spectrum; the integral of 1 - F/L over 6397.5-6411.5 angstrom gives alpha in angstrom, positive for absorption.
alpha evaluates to 1.1 angstrom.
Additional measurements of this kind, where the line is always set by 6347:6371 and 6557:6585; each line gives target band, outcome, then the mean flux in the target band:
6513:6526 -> 5.2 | 3.19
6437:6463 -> 7.4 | 3.17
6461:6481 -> 6.4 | 3.19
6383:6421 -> 6.4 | 3.16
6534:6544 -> 4.1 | 3.29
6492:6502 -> 4.2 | 2.92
